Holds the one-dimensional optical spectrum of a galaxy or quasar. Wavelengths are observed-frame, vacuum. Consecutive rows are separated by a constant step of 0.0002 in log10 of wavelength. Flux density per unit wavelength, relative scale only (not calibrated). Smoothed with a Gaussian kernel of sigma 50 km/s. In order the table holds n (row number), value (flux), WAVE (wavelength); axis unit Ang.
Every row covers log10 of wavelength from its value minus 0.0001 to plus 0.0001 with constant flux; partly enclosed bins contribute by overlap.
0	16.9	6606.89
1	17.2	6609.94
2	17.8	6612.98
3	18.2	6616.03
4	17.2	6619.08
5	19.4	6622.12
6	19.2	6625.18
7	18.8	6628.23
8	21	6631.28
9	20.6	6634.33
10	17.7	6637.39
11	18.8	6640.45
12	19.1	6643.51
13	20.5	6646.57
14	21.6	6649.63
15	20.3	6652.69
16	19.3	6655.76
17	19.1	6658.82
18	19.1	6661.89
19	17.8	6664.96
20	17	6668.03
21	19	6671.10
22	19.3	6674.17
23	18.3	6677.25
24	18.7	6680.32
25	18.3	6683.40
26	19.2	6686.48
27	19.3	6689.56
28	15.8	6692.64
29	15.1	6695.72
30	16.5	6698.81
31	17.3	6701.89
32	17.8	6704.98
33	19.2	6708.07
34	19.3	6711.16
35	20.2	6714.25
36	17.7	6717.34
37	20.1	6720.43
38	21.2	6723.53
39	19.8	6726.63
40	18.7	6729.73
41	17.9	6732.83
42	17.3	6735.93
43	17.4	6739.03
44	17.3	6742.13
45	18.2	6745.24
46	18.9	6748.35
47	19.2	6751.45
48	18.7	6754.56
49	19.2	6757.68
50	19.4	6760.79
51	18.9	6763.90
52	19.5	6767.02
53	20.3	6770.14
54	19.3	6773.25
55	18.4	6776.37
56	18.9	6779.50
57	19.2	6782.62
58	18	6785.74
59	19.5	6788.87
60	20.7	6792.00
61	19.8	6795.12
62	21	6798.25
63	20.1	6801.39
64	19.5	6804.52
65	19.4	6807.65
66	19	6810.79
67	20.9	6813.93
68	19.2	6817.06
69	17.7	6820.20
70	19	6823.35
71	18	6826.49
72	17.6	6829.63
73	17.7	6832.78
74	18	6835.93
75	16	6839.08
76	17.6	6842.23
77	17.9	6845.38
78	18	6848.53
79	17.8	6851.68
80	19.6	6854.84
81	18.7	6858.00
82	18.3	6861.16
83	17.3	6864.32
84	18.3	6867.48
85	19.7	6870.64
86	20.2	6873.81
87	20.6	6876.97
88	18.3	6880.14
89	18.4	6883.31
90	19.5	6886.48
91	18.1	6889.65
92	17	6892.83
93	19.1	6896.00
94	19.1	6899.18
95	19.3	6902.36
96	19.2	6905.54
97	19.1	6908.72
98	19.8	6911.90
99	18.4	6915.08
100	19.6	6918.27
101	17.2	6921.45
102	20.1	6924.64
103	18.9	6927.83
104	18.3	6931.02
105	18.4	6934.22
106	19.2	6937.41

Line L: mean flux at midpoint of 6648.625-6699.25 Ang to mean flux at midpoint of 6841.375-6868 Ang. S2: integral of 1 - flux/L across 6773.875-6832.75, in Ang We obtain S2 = -3.0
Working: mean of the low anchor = 18.5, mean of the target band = 19.2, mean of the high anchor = 18.2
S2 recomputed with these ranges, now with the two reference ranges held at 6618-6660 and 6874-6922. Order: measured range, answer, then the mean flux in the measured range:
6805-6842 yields 1.3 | 18.4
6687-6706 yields 2.3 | 17.1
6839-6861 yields 1.1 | 18.1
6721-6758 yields 1.2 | 18.7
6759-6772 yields -0.2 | 19.5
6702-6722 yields 0.4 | 18.9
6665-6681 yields 0.9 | 18.4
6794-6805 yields -0.6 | 20.2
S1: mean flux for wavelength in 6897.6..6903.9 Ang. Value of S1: 19.2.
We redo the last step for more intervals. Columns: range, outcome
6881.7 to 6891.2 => 18.7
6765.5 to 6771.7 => 19.9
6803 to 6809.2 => 19.5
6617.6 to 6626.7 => 18.6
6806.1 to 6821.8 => 19.2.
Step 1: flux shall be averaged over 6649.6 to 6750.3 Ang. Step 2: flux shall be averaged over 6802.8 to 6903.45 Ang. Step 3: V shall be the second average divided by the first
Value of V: 1.00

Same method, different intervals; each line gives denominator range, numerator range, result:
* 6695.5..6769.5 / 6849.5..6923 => 1.01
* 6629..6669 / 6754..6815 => 1.00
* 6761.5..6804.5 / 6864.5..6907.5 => 0.97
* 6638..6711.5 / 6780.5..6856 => 1.01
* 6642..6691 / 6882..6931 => 0.99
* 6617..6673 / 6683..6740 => 0.96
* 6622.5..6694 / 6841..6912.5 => 0.98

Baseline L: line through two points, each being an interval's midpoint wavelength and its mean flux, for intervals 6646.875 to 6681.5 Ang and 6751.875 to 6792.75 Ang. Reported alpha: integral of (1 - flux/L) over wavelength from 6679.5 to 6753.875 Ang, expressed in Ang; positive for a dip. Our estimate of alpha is 3.1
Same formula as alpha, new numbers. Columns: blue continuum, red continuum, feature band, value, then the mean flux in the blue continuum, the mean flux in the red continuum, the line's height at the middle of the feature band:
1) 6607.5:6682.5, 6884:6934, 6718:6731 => -0.6 Ang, 18.9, 18.8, 18.9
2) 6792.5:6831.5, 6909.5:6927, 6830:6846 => 1.5 Ang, 19.3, 19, 19.2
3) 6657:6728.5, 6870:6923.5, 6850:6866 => 0.5 Ang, 18.5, 19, 18.9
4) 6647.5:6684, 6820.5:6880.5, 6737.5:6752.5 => 0.4 Ang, 19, 18.3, 18.7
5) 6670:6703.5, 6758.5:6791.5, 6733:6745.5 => 0.8 Ang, 17.9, 19.2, 18.7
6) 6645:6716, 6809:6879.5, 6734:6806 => -2.0 Ang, 18.6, 18.5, 18.6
